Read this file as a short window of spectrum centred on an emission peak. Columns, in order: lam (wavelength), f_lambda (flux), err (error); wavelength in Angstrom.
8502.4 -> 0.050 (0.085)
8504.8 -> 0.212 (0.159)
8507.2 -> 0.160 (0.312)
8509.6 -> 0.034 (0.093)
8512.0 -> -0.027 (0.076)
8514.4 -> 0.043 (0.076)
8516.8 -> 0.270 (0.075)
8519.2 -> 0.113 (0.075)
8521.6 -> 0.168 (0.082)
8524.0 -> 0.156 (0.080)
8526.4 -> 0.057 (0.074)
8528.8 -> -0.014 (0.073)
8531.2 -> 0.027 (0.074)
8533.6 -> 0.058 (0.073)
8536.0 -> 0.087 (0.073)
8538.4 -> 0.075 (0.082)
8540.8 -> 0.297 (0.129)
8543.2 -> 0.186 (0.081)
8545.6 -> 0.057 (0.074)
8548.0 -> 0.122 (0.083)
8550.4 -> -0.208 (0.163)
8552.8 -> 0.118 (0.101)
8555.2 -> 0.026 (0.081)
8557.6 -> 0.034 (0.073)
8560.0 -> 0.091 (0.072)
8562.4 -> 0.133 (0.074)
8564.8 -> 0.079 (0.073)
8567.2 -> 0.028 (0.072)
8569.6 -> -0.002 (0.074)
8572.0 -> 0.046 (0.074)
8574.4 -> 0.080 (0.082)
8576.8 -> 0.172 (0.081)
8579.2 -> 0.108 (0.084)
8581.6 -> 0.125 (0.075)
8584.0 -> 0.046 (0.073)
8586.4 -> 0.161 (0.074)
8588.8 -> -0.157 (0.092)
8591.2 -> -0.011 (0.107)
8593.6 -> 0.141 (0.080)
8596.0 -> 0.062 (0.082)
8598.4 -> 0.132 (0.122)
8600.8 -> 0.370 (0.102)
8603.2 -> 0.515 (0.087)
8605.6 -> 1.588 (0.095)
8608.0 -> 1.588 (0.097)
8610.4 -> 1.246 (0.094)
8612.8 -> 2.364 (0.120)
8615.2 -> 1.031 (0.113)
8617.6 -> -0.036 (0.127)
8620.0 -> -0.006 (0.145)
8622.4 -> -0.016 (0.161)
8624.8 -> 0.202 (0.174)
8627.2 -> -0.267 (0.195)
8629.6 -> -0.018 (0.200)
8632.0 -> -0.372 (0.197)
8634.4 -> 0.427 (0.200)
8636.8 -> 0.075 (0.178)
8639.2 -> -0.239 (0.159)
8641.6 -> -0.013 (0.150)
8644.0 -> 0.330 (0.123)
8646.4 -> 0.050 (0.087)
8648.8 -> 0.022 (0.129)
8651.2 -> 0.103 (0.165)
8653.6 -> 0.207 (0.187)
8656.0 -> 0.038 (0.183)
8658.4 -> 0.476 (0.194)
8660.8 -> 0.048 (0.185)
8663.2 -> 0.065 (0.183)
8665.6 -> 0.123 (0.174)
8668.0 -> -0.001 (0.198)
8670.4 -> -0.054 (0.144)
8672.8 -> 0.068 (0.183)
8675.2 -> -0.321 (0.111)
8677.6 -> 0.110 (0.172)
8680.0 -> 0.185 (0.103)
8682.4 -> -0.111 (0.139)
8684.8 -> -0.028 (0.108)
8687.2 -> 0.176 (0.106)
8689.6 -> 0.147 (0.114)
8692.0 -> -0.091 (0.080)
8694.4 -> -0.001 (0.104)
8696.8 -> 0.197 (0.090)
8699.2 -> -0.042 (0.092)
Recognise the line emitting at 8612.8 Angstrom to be [O II]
